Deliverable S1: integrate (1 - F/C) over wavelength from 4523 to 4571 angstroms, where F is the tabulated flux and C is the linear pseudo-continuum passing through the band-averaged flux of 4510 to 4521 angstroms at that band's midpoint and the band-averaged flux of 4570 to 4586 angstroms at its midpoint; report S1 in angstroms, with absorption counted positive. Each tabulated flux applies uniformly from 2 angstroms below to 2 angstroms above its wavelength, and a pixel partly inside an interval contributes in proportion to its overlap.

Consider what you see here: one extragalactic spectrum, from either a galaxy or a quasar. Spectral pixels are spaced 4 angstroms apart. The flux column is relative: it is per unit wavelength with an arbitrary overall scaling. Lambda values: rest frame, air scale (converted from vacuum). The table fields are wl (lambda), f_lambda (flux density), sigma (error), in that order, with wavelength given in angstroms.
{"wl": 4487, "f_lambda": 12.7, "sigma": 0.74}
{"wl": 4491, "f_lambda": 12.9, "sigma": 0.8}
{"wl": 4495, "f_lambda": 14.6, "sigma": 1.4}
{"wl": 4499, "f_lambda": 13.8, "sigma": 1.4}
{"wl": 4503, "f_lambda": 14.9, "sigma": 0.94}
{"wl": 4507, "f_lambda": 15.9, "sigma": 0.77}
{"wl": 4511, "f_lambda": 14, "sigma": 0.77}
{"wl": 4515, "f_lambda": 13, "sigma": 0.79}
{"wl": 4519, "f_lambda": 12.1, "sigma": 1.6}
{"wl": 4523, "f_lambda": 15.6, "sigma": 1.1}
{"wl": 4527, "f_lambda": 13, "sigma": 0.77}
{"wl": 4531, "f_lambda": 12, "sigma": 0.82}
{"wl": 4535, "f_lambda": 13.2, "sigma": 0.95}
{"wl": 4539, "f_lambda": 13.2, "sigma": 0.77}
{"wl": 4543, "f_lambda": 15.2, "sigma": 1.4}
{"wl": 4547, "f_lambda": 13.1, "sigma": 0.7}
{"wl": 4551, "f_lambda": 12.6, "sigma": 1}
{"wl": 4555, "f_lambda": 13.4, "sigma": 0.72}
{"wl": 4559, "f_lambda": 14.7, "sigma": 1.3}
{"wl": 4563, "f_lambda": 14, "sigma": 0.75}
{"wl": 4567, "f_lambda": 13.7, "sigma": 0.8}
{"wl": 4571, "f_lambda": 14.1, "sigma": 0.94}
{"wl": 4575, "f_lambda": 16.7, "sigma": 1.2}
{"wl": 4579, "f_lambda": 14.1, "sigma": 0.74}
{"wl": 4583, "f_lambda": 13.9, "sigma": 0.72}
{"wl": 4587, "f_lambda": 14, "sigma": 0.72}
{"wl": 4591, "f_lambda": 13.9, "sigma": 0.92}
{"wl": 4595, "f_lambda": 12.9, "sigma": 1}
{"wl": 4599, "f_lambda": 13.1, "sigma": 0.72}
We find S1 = 0.8 angstroms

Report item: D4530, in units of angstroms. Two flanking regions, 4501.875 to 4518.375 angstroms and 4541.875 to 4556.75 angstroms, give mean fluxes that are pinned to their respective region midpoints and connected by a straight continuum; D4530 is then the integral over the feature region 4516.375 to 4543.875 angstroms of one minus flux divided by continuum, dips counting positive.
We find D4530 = 0.9 angstroms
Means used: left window 14.2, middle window 13.4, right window 13.5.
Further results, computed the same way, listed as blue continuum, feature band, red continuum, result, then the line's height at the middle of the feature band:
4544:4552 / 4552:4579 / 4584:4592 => -1.6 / 13.5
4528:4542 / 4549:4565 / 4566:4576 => 0.5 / 14.1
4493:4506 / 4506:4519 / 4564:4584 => 0.6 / 14.5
